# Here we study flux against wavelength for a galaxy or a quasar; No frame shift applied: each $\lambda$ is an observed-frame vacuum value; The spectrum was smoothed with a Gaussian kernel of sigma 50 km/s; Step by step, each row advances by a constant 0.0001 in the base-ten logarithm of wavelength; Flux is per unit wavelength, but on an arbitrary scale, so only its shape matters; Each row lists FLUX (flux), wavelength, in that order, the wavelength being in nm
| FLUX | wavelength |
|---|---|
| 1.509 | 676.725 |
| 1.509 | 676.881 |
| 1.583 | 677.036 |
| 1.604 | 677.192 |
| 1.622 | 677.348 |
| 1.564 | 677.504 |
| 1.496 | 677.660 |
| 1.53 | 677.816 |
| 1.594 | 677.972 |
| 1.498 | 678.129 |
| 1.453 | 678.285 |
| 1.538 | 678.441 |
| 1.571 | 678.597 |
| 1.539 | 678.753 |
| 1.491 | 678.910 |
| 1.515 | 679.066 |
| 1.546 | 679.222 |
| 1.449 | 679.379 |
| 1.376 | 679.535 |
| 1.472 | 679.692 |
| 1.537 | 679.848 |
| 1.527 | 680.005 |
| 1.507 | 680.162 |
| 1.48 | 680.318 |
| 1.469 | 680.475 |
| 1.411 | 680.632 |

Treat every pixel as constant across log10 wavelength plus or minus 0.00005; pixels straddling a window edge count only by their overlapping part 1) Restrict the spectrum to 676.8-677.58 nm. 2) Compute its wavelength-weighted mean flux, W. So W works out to 1.58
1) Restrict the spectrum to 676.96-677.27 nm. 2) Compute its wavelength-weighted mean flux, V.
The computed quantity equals 1.59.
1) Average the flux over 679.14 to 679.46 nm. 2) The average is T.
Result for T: 1.5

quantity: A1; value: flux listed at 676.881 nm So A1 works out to 1.509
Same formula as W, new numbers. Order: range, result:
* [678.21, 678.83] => 1.53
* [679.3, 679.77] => 1.43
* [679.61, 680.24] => 1.51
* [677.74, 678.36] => 1.52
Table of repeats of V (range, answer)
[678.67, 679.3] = 1.52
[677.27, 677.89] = 1.55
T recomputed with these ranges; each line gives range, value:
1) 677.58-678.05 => 1.54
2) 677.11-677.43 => 1.61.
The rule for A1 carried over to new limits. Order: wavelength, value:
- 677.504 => 1.564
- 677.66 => 1.496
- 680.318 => 1.48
